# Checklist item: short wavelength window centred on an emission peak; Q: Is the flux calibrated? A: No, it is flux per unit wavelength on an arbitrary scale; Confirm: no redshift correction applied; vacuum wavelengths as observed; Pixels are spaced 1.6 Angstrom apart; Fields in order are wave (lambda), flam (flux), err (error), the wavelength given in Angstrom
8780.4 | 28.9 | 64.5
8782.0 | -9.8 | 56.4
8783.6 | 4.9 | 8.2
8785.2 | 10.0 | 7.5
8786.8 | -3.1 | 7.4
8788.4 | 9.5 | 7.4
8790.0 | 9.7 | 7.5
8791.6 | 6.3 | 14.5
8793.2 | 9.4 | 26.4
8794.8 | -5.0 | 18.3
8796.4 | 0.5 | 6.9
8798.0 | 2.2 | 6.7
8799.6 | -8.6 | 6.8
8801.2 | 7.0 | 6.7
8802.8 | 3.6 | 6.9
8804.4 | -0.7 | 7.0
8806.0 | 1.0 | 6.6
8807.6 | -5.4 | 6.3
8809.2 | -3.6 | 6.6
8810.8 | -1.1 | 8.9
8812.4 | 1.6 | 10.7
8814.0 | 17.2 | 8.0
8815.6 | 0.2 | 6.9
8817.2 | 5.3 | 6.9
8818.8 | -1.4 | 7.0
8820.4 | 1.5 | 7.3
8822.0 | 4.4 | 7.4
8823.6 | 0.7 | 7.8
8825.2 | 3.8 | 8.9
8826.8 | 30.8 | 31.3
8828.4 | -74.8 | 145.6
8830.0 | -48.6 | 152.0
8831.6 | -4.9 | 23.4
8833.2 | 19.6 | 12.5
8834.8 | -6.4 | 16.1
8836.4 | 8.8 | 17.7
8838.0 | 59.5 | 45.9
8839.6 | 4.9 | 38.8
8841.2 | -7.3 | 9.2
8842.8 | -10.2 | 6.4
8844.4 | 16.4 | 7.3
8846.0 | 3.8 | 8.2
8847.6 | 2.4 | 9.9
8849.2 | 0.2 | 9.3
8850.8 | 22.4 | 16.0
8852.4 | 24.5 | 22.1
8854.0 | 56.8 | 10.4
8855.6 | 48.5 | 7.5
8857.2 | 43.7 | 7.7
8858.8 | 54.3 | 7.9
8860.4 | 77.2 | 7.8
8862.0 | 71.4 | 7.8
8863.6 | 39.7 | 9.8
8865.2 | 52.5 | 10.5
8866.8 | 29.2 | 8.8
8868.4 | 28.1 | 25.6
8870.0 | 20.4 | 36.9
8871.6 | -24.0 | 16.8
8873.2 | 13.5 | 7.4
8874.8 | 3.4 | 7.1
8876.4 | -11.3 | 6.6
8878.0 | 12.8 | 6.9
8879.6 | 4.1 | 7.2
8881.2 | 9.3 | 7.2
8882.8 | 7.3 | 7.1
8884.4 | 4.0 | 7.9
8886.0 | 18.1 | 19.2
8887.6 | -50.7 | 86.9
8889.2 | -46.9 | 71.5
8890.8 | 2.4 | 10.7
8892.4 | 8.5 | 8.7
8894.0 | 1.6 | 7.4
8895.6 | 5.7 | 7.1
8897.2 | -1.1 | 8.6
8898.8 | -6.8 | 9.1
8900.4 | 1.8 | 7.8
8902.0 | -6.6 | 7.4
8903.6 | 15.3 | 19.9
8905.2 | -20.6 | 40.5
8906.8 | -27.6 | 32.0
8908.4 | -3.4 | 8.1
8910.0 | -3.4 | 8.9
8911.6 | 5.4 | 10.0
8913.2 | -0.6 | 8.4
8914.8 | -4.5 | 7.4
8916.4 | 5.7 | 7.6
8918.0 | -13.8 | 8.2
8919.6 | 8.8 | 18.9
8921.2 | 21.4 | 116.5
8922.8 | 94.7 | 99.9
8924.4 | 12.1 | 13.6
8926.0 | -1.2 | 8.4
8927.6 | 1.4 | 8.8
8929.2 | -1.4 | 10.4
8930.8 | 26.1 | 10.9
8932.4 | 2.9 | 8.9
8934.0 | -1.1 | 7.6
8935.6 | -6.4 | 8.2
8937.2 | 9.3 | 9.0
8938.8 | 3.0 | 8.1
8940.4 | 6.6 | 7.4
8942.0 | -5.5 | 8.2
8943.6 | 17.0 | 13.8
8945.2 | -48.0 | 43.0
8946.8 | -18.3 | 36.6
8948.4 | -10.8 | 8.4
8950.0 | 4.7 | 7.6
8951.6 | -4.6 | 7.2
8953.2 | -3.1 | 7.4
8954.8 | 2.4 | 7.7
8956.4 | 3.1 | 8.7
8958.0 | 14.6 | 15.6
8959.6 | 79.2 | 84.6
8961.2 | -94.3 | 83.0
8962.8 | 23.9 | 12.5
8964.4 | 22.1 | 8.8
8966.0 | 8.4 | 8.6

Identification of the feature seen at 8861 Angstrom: [O II] 3727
